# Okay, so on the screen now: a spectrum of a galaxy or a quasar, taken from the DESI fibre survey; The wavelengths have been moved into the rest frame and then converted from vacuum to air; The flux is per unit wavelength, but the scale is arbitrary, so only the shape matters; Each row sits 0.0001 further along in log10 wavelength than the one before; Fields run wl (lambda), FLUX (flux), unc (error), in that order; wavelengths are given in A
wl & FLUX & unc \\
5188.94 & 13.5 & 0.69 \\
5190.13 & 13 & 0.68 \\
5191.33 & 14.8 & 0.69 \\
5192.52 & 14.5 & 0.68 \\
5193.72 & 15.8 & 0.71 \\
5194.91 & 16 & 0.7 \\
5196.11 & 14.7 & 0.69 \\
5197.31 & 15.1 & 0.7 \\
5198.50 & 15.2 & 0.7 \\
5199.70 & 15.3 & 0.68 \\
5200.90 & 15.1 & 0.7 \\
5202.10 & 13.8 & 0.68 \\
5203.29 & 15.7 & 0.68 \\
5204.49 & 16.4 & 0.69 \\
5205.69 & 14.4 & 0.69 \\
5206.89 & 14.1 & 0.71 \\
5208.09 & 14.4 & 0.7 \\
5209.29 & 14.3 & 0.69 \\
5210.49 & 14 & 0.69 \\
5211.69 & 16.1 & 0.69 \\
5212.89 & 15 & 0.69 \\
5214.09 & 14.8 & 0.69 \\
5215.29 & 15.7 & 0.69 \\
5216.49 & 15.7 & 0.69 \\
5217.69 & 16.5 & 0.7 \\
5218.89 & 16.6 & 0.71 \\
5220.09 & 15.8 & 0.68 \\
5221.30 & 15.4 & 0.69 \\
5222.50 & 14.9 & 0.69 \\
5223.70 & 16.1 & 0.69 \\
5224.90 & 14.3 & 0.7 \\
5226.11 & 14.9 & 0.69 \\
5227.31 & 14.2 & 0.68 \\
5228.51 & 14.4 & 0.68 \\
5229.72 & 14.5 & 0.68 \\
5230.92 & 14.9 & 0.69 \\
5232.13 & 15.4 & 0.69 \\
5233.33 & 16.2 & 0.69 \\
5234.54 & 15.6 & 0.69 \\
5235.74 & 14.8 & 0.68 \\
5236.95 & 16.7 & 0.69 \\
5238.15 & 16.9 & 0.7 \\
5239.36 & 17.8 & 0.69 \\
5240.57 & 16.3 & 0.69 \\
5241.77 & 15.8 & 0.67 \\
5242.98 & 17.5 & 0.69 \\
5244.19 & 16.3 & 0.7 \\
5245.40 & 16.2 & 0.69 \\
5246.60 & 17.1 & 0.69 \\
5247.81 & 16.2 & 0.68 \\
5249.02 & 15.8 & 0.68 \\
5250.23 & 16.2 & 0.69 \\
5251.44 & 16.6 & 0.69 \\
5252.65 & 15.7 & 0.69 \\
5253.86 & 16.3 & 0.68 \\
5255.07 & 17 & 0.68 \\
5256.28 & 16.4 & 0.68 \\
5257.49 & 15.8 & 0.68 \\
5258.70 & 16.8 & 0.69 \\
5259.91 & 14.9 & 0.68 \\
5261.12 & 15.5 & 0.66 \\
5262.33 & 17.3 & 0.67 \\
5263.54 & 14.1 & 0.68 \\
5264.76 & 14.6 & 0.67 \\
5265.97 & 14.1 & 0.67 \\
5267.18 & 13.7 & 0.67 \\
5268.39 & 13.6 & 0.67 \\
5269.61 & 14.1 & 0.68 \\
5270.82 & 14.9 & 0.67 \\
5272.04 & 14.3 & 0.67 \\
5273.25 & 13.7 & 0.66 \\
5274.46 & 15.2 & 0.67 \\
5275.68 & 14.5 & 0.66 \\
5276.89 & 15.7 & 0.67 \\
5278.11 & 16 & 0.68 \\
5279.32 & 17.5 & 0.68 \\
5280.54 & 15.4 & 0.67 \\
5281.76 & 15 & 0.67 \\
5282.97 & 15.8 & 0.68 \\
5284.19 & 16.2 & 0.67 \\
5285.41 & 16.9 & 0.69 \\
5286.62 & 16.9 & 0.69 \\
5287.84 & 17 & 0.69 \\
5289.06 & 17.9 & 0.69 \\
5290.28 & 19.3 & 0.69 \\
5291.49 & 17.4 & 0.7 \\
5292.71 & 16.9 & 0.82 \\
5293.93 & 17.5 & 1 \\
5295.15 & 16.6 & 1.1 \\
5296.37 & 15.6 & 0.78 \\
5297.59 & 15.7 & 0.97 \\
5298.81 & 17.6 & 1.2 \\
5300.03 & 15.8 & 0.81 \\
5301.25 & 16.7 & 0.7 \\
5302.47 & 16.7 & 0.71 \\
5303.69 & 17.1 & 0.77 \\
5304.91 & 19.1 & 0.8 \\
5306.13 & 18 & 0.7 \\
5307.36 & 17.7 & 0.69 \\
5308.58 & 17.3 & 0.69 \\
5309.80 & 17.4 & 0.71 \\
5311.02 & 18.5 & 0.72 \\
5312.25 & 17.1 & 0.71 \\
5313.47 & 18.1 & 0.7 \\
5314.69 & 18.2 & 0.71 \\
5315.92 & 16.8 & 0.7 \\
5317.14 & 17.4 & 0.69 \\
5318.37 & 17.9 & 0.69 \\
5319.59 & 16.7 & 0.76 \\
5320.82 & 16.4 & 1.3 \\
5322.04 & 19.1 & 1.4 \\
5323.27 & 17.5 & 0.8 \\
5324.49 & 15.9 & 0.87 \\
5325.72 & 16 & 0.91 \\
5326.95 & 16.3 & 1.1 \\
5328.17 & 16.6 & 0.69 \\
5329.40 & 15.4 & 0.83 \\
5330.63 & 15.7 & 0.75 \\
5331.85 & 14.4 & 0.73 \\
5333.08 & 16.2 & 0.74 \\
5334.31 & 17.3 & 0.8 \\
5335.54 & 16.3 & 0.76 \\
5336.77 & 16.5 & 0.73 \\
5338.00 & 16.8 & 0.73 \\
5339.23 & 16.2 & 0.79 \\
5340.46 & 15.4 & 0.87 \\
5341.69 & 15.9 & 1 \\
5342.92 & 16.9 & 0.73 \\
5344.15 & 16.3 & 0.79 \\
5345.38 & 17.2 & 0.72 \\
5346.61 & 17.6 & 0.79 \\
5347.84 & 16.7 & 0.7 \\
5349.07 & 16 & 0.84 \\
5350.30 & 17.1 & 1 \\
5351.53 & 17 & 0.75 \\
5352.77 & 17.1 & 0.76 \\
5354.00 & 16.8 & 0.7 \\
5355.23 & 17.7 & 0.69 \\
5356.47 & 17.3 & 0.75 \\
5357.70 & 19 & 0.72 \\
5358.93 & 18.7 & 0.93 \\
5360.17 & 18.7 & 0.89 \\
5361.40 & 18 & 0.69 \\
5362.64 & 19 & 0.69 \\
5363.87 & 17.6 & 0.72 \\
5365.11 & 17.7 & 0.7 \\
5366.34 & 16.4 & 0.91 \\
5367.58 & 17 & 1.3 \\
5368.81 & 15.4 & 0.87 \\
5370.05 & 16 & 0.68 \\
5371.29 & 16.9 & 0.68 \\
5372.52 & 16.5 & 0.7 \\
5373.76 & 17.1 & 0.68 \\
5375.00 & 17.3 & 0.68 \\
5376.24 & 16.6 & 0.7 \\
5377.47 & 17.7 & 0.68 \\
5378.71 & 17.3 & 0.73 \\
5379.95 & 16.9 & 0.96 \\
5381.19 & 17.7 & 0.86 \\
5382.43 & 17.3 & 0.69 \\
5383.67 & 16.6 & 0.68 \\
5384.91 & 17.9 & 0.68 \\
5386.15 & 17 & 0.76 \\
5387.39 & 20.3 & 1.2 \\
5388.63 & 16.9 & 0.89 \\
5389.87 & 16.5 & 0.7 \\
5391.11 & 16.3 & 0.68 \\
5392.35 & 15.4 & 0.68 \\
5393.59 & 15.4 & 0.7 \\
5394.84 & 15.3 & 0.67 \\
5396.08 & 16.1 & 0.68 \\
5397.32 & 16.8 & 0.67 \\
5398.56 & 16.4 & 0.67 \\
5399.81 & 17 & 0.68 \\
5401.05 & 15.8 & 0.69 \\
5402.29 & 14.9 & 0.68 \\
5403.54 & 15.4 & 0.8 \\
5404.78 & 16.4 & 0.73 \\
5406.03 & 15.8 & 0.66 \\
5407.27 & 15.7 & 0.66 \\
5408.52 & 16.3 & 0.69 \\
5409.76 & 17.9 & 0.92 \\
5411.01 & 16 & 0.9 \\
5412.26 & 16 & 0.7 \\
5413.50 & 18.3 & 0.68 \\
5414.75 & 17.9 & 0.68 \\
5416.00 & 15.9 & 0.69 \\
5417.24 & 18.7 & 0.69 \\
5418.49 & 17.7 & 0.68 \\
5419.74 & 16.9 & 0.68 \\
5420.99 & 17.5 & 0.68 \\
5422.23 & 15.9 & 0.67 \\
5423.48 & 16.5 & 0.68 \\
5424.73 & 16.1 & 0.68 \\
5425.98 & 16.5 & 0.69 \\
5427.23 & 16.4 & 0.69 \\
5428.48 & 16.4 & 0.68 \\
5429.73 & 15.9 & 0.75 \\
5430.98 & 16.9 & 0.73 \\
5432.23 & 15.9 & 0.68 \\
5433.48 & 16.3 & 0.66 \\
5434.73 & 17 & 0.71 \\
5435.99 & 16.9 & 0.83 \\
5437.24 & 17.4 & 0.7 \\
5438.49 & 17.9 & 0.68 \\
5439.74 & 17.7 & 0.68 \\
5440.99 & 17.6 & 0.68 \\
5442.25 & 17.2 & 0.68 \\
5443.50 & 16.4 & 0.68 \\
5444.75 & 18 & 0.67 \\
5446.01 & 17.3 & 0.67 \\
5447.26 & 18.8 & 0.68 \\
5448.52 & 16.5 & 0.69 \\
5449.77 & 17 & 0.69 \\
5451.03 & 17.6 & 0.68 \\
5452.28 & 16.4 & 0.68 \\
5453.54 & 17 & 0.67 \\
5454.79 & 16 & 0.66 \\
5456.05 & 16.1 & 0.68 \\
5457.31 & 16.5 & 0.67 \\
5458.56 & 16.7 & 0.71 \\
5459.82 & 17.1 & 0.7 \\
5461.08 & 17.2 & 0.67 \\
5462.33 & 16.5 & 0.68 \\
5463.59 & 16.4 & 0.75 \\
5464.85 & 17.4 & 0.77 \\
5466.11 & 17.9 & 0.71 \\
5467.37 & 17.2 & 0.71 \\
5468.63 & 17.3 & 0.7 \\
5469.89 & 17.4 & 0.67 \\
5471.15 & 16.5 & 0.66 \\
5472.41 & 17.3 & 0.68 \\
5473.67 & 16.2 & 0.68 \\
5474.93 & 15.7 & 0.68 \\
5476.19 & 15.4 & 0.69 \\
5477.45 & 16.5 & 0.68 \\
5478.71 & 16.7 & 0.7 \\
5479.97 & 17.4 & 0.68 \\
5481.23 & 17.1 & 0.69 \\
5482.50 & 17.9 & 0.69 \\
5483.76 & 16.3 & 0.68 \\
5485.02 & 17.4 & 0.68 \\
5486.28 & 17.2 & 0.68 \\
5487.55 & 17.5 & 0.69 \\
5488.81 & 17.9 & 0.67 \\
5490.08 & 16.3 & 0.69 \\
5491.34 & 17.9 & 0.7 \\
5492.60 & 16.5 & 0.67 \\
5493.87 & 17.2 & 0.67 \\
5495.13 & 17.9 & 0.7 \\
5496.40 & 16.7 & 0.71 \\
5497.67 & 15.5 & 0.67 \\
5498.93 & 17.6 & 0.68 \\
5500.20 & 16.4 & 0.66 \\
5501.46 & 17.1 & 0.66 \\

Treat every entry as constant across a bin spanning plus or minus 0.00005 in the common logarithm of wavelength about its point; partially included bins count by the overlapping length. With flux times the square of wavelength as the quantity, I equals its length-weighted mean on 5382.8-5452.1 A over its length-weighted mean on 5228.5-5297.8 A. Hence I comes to 1.12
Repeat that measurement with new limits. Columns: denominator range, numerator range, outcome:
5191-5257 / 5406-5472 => 1.18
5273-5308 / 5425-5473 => 1.08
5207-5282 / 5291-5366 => 1.13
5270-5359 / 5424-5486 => 1.06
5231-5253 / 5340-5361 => 1.10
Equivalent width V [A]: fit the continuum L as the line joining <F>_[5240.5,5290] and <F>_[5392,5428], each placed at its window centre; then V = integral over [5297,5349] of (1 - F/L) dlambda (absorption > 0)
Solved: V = -2.6 A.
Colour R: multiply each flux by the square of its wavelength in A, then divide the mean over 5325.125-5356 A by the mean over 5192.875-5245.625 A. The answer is 1.12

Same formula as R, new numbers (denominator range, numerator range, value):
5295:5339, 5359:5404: 1.02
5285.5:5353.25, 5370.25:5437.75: 1.02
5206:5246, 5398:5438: 1.15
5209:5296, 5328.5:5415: 1.11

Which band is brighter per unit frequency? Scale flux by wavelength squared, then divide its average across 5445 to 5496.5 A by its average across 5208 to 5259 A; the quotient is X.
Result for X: 1.2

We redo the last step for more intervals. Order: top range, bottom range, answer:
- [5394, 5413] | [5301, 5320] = 0.95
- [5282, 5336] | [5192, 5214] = 1.18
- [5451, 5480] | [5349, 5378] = 1.00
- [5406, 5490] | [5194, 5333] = 1.13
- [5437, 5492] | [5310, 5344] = 1.07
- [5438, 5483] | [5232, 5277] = 1.17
